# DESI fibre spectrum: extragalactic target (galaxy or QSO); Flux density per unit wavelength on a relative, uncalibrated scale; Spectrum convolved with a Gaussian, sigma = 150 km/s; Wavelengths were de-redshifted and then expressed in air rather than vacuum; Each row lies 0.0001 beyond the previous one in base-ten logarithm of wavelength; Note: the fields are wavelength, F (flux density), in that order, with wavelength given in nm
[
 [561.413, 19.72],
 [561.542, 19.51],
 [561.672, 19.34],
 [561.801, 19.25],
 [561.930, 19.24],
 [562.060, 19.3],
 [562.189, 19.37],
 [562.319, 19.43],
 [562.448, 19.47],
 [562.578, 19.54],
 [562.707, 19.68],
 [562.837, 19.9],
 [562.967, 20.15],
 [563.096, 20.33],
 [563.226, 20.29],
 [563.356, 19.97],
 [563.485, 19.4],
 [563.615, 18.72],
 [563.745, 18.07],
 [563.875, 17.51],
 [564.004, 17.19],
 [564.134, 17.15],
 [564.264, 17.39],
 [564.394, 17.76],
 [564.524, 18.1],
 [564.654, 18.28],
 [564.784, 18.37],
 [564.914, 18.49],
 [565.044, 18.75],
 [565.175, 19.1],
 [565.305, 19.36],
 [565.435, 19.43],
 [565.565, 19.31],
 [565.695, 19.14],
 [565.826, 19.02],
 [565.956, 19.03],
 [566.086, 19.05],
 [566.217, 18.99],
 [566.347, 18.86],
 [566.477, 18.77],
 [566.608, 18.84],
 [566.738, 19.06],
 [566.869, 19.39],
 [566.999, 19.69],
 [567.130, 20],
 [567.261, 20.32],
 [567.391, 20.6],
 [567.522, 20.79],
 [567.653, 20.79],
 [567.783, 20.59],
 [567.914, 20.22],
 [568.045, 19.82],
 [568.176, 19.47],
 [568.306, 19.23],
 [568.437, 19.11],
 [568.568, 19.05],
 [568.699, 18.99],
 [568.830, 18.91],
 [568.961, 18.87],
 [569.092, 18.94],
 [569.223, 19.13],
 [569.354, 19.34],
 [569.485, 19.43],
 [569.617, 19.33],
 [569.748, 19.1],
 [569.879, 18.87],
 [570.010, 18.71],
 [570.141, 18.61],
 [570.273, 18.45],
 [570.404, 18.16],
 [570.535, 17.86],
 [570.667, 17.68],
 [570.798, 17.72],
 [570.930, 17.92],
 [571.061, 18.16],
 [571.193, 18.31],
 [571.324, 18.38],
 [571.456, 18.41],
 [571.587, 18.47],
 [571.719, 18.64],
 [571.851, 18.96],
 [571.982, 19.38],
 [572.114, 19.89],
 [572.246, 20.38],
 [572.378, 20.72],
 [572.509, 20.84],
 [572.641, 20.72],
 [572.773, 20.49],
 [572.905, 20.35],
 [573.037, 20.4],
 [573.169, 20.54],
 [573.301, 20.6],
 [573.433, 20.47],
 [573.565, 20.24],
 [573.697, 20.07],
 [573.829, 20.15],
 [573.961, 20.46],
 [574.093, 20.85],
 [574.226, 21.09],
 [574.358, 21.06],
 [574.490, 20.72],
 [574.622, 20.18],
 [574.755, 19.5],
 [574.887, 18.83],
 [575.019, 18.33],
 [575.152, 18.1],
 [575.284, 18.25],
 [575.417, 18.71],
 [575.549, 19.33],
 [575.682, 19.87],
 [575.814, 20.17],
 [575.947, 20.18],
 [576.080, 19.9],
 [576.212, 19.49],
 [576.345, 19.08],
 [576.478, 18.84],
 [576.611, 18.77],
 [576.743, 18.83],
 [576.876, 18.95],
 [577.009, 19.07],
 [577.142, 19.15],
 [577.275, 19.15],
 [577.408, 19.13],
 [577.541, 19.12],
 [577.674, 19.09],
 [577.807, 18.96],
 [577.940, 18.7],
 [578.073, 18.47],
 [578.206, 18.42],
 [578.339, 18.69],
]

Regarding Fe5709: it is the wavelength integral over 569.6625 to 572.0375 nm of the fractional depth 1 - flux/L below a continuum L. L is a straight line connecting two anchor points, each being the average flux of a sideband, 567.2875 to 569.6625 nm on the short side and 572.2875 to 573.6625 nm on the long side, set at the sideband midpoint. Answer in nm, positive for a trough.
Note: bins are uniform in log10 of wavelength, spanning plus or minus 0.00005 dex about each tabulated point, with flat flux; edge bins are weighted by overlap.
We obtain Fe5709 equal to 0.20 nm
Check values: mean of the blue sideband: 19.6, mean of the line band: 18.4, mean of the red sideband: 20.5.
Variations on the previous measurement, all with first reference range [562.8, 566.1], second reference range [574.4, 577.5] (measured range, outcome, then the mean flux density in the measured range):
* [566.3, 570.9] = -0.059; 19.2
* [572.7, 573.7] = -0.066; 20.4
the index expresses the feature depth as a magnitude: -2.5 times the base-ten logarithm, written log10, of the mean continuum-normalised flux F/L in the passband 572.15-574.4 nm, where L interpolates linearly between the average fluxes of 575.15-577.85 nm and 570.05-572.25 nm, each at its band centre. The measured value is -0.10 mag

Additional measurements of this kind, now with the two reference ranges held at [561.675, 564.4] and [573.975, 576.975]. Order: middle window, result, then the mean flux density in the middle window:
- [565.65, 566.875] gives 0.01 mag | 19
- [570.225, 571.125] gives 0.08 mag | 18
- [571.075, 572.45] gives 0.01 mag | 19.1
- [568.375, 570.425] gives 0.02 mag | 19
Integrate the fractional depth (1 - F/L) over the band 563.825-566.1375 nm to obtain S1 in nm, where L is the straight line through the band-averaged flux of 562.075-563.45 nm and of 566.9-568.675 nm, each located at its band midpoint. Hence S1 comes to 0.16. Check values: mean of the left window 19.8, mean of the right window 19.9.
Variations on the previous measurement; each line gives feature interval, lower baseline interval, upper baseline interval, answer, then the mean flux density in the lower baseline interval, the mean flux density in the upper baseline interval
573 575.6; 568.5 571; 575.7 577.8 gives -0.11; 18.7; 19.3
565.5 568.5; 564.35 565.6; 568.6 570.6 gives -0.13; 18.7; 18.9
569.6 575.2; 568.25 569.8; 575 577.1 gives -0.10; 19.1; 19.1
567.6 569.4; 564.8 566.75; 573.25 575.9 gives -0.02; 19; 19.8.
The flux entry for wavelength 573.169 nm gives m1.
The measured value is 20.54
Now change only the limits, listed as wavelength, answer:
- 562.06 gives 19.3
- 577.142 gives 19.15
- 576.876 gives 18.95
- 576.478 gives 18.84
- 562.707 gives 19.68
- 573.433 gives 20.47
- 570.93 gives 17.92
